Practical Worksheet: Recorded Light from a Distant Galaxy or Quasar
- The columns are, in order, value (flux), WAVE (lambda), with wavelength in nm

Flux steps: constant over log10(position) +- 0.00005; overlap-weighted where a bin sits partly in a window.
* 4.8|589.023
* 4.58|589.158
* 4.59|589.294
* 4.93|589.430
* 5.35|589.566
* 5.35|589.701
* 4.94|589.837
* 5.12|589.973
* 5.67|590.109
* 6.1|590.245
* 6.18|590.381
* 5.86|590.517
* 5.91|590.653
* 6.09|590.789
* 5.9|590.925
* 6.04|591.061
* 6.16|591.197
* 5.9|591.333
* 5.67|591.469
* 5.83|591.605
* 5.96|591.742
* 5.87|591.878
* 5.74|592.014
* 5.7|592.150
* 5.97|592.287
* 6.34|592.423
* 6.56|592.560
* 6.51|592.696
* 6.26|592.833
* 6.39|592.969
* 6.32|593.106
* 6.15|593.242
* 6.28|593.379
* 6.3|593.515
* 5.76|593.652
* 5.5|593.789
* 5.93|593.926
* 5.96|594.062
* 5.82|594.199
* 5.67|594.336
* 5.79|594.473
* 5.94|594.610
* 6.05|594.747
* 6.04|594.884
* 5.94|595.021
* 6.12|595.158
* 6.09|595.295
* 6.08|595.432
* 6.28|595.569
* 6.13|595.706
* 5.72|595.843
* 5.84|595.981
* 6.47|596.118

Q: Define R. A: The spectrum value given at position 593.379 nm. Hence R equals 6.28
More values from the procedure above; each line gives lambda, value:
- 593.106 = 6.32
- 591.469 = 5.67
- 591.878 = 5.87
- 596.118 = 6.47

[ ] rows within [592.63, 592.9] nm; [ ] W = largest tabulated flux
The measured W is 6.51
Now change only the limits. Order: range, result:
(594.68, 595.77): 6.28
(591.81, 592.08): 5.87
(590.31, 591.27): 6.18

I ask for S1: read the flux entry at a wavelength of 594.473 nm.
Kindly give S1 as 5.79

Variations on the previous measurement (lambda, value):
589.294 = 4.59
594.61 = 5.94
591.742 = 5.96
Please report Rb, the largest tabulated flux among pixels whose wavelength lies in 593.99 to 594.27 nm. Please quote 5.96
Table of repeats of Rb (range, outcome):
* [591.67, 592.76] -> 6.56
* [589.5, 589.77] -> 5.35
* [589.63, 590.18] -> 5.67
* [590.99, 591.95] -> 6.16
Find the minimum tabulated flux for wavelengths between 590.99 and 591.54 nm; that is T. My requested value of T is 5.67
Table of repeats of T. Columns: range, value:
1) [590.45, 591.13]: 5.86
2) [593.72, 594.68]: 5.5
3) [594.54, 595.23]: 5.94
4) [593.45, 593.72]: 5.76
